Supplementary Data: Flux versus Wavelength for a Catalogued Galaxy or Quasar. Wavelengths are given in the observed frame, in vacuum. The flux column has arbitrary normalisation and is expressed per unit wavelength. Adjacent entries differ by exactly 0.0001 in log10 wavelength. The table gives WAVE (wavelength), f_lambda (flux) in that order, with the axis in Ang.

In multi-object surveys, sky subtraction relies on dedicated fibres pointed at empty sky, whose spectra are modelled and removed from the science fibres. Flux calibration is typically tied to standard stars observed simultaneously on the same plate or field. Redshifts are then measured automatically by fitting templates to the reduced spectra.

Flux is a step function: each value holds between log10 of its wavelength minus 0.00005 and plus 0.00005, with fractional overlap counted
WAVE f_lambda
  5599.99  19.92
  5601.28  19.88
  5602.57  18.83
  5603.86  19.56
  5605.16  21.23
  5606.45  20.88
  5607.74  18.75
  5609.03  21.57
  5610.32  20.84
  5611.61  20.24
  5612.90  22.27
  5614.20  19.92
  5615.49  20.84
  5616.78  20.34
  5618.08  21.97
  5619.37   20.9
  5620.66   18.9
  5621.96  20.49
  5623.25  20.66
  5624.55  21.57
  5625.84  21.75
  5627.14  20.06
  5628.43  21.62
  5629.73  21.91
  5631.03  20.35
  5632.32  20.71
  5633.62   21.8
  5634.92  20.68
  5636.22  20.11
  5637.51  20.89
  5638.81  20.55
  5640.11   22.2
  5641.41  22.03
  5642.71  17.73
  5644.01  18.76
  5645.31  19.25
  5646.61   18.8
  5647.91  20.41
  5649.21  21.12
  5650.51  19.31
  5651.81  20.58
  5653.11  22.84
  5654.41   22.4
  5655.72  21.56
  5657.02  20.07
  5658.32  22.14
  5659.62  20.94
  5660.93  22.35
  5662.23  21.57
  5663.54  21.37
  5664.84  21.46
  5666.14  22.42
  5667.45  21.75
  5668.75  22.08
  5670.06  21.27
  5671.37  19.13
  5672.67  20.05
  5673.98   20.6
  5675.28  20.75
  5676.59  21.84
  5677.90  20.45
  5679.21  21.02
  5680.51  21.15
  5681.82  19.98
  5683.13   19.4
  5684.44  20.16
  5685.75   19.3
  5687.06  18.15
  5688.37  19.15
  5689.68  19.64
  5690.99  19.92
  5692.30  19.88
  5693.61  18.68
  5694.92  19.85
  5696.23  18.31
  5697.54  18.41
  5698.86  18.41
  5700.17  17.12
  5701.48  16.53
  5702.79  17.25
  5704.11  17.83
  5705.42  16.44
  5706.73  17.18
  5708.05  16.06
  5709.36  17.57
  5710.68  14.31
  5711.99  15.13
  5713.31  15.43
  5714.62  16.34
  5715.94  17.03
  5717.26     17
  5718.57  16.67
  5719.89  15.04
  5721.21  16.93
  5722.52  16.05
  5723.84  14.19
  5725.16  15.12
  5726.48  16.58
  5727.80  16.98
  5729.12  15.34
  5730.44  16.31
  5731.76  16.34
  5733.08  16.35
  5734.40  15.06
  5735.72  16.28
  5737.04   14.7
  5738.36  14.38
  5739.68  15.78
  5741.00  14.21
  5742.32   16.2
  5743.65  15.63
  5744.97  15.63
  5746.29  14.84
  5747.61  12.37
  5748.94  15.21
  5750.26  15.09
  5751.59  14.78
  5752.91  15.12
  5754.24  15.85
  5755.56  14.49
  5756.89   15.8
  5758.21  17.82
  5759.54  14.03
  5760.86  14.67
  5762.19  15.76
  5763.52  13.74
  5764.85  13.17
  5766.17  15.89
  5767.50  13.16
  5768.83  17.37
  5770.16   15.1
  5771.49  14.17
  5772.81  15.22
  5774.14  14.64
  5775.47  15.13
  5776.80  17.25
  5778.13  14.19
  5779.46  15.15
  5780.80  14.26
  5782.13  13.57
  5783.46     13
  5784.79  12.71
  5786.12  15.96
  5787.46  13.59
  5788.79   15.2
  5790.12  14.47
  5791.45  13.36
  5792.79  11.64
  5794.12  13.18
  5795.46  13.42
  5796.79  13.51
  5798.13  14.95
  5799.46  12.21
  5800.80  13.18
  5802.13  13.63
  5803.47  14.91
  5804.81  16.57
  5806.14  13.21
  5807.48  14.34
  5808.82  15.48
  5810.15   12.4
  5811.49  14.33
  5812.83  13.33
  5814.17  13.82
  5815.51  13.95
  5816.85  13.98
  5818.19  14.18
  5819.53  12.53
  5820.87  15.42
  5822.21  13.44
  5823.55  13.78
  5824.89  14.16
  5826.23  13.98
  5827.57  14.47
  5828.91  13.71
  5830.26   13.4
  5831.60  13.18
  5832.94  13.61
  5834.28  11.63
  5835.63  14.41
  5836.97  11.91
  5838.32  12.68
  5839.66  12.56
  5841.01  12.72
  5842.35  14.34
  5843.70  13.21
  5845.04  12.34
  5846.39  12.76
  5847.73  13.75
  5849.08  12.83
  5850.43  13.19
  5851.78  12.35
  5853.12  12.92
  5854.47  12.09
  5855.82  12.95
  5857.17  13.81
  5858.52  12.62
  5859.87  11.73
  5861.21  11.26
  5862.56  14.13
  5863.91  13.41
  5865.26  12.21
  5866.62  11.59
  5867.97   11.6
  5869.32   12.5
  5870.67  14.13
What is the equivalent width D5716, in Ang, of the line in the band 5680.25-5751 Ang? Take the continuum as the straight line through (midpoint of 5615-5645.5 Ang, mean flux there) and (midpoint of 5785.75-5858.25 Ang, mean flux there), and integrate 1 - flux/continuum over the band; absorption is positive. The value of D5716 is 3.0 Ang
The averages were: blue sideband 20.7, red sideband 13.6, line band 16.8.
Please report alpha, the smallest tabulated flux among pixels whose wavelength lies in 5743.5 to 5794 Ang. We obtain 11.64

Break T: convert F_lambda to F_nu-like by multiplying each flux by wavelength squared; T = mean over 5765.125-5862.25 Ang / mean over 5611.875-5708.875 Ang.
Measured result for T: 0.7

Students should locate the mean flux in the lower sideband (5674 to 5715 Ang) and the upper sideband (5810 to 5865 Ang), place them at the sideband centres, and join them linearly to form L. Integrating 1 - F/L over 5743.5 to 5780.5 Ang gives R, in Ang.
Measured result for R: 2.3 Ang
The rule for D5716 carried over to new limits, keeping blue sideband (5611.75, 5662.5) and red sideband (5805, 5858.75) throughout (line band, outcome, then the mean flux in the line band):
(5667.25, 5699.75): -1.5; 19.9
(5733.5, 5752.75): 2.0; 15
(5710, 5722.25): 1.3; 16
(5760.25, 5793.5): 2.2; 14.5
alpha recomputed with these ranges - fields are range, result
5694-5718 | 14.31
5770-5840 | 11.63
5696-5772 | 12.37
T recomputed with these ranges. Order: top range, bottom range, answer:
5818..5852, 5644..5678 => 0.67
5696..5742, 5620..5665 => 0.80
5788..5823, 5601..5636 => 0.72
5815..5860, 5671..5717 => 0.75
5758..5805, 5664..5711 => 0.77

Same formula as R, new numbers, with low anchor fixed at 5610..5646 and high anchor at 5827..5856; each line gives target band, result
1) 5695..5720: 1.4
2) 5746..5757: 1.0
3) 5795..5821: 0.5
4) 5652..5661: -0.9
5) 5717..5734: 1.1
